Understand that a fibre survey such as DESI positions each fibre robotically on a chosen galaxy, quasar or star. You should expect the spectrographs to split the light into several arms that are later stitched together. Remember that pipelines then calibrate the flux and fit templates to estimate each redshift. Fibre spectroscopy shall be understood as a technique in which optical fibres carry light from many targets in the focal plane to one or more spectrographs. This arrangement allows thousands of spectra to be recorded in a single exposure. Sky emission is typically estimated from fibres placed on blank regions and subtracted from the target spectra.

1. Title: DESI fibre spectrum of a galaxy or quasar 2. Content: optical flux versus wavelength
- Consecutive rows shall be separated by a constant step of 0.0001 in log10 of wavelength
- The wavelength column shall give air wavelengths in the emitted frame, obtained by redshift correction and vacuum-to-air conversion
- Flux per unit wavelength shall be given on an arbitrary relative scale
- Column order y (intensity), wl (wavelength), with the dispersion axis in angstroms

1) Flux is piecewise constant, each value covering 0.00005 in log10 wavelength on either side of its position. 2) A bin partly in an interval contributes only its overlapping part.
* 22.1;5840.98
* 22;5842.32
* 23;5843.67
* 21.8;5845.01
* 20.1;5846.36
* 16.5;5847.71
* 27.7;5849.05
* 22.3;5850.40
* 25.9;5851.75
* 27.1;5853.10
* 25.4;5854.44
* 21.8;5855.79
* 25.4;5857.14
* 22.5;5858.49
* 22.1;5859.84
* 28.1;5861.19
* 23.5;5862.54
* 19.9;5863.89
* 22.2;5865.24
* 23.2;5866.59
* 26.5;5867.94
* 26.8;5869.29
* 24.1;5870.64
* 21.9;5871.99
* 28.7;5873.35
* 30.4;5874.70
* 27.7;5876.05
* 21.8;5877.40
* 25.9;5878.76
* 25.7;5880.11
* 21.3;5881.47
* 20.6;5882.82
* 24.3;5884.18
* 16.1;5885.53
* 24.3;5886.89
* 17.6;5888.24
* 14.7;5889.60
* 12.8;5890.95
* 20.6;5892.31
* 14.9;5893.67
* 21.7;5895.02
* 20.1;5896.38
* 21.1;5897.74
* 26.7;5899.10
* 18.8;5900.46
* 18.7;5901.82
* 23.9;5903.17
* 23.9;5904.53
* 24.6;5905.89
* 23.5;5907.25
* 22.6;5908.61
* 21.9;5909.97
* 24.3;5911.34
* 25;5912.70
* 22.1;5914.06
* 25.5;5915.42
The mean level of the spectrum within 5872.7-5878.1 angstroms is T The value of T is 27.1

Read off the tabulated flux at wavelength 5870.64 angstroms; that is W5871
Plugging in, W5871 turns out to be 24.1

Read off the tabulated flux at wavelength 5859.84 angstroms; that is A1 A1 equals 22.1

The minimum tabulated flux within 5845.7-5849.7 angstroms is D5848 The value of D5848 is 16.5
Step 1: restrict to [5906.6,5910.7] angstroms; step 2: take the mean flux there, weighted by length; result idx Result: 22.6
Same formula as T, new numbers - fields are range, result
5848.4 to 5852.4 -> 25.2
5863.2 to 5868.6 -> 23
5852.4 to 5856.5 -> 24.8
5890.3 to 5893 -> 16.7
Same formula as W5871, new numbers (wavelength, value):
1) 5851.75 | 25.9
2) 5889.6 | 14.7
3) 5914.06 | 22.1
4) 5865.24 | 22.2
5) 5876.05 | 27.7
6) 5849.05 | 27.7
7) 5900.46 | 18.8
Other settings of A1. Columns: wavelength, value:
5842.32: 22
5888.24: 17.6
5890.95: 12.8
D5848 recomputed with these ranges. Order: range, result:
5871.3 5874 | 21.9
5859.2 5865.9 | 19.9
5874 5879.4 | 21.8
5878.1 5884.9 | 20.6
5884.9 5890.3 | 14.7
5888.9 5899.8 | 12.8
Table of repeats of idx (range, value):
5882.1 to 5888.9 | 20.6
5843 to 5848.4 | 20.4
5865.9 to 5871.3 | 25.2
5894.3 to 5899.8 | 22.3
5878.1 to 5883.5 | 23.4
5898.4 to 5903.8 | 22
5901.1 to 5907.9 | 22.9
